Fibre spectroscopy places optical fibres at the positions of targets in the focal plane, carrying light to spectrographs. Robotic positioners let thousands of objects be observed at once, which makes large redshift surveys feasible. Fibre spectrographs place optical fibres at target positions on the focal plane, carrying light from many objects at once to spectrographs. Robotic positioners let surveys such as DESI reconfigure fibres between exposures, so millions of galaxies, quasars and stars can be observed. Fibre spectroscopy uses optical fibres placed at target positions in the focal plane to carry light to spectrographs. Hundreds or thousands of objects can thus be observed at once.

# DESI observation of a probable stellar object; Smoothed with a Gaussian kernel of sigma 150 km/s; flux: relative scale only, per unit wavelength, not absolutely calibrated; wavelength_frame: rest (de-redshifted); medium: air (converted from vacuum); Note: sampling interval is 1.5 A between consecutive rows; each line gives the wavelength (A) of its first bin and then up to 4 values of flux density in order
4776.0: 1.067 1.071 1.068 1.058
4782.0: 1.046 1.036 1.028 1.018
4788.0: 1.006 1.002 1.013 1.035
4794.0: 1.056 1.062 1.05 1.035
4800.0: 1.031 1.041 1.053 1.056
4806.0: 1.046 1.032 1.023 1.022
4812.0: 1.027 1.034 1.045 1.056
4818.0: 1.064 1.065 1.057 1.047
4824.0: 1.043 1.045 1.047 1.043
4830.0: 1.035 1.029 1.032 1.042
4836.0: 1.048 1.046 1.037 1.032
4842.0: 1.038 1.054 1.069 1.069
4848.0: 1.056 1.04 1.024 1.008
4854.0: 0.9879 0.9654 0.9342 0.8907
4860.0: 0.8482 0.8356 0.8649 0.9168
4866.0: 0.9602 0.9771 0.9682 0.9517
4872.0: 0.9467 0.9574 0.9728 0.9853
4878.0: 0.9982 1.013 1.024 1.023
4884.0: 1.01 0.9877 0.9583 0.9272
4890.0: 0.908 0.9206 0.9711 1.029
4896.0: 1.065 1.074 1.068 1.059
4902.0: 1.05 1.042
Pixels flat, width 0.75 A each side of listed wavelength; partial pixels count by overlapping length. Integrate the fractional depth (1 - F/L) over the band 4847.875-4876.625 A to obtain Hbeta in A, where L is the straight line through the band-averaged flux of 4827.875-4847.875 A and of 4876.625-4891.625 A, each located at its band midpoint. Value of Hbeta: 1.67 A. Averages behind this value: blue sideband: 1.04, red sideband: 0.98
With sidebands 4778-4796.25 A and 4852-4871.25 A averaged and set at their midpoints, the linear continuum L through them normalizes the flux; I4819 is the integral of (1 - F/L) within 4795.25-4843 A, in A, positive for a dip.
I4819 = -2.5 A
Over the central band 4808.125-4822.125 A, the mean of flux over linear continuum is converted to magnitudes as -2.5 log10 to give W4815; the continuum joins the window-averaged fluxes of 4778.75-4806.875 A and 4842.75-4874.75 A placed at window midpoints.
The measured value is -0.031 mag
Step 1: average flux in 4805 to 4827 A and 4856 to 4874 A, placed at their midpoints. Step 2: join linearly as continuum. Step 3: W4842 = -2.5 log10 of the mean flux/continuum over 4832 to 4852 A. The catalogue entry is -0.07 mag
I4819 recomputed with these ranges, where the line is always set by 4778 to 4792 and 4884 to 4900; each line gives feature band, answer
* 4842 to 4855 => -0.37 A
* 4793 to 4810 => -0.30 A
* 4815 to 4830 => -0.48 A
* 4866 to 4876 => 0.38 A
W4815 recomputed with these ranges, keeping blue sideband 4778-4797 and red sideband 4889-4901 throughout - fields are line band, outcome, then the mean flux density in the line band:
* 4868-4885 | 0.030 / 0.986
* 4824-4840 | -0.016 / 1.04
